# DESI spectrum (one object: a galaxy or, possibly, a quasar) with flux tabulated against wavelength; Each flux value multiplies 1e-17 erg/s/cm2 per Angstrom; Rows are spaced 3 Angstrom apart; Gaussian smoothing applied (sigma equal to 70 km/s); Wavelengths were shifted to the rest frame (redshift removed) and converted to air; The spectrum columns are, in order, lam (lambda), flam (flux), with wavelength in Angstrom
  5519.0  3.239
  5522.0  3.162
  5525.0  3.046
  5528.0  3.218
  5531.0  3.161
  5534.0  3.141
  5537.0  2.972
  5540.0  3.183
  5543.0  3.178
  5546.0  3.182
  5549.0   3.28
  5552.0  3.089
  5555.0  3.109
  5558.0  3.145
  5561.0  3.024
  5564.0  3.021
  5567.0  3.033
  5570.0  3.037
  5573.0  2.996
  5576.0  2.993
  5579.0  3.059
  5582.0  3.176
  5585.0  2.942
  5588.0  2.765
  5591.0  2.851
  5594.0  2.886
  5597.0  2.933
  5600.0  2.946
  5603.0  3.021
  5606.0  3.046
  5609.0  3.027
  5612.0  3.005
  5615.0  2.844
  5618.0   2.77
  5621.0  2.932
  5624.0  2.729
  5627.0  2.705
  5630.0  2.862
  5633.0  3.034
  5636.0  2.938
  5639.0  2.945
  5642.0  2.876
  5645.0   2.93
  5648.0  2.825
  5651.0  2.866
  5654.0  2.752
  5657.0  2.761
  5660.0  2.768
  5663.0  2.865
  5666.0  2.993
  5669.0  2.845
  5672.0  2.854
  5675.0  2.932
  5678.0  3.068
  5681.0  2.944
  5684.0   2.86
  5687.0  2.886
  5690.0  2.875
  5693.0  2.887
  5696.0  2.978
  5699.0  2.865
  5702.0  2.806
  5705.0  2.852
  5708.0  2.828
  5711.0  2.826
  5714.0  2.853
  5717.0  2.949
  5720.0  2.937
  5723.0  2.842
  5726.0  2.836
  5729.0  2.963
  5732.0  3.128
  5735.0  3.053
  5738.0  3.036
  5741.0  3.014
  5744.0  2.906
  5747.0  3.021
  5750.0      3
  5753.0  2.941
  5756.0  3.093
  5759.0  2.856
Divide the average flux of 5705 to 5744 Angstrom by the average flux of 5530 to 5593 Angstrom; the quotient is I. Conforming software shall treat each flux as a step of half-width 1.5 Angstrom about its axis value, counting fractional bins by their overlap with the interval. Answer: 1.0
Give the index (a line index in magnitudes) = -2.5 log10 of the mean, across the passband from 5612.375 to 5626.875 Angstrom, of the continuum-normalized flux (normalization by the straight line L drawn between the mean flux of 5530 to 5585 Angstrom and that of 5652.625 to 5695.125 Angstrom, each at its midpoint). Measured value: 0.06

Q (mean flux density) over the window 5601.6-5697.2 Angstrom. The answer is 2.89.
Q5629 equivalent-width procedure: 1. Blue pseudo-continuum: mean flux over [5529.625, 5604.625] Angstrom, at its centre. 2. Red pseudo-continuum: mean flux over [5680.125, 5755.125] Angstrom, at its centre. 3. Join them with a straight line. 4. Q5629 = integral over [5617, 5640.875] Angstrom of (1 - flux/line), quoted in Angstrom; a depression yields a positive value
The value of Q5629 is 1.03 Angstrom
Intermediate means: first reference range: 3.04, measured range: 2.87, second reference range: 2.92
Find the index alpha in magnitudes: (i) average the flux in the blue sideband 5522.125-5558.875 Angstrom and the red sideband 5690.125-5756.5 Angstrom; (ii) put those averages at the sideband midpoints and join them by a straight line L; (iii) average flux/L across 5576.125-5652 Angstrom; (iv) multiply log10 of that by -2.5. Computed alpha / 0.05 mag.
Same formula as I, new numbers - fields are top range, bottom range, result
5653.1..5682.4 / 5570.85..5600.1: 0.97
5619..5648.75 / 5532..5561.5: 0.92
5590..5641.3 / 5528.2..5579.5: 0.94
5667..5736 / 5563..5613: 0.97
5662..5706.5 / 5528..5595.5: 0.95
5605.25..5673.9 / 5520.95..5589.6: 0.93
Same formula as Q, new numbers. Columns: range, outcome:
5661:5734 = 2.9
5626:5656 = 2.87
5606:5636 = 2.89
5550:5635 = 2.97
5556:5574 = 3.05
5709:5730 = 2.88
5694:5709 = 2.87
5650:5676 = 2.85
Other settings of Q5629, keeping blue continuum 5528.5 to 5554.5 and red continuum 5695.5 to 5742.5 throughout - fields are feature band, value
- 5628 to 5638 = 0.3 Angstrom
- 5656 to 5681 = 0.8 Angstrom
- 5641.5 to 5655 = 0.7 Angstrom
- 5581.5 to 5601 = 1.1 Angstrom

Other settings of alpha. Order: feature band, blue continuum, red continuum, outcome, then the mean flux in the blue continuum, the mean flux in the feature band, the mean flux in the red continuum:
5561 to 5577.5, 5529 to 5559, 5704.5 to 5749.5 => 0.04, 3.15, 3.02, 2.94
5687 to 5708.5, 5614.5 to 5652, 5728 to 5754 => 0.03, 2.87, 2.87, 3.01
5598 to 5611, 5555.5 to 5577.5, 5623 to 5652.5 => -0.02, 3.04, 3.01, 2.87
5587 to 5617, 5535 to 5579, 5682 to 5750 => 0.04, 3.09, 2.93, 2.92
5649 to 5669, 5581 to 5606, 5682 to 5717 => 0.02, 2.94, 2.83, 2.87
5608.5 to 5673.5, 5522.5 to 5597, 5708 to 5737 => 0.05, 3.06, 2.87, 2.93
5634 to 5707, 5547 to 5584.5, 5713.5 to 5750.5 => 0.05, 3.08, 2.88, 2.97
